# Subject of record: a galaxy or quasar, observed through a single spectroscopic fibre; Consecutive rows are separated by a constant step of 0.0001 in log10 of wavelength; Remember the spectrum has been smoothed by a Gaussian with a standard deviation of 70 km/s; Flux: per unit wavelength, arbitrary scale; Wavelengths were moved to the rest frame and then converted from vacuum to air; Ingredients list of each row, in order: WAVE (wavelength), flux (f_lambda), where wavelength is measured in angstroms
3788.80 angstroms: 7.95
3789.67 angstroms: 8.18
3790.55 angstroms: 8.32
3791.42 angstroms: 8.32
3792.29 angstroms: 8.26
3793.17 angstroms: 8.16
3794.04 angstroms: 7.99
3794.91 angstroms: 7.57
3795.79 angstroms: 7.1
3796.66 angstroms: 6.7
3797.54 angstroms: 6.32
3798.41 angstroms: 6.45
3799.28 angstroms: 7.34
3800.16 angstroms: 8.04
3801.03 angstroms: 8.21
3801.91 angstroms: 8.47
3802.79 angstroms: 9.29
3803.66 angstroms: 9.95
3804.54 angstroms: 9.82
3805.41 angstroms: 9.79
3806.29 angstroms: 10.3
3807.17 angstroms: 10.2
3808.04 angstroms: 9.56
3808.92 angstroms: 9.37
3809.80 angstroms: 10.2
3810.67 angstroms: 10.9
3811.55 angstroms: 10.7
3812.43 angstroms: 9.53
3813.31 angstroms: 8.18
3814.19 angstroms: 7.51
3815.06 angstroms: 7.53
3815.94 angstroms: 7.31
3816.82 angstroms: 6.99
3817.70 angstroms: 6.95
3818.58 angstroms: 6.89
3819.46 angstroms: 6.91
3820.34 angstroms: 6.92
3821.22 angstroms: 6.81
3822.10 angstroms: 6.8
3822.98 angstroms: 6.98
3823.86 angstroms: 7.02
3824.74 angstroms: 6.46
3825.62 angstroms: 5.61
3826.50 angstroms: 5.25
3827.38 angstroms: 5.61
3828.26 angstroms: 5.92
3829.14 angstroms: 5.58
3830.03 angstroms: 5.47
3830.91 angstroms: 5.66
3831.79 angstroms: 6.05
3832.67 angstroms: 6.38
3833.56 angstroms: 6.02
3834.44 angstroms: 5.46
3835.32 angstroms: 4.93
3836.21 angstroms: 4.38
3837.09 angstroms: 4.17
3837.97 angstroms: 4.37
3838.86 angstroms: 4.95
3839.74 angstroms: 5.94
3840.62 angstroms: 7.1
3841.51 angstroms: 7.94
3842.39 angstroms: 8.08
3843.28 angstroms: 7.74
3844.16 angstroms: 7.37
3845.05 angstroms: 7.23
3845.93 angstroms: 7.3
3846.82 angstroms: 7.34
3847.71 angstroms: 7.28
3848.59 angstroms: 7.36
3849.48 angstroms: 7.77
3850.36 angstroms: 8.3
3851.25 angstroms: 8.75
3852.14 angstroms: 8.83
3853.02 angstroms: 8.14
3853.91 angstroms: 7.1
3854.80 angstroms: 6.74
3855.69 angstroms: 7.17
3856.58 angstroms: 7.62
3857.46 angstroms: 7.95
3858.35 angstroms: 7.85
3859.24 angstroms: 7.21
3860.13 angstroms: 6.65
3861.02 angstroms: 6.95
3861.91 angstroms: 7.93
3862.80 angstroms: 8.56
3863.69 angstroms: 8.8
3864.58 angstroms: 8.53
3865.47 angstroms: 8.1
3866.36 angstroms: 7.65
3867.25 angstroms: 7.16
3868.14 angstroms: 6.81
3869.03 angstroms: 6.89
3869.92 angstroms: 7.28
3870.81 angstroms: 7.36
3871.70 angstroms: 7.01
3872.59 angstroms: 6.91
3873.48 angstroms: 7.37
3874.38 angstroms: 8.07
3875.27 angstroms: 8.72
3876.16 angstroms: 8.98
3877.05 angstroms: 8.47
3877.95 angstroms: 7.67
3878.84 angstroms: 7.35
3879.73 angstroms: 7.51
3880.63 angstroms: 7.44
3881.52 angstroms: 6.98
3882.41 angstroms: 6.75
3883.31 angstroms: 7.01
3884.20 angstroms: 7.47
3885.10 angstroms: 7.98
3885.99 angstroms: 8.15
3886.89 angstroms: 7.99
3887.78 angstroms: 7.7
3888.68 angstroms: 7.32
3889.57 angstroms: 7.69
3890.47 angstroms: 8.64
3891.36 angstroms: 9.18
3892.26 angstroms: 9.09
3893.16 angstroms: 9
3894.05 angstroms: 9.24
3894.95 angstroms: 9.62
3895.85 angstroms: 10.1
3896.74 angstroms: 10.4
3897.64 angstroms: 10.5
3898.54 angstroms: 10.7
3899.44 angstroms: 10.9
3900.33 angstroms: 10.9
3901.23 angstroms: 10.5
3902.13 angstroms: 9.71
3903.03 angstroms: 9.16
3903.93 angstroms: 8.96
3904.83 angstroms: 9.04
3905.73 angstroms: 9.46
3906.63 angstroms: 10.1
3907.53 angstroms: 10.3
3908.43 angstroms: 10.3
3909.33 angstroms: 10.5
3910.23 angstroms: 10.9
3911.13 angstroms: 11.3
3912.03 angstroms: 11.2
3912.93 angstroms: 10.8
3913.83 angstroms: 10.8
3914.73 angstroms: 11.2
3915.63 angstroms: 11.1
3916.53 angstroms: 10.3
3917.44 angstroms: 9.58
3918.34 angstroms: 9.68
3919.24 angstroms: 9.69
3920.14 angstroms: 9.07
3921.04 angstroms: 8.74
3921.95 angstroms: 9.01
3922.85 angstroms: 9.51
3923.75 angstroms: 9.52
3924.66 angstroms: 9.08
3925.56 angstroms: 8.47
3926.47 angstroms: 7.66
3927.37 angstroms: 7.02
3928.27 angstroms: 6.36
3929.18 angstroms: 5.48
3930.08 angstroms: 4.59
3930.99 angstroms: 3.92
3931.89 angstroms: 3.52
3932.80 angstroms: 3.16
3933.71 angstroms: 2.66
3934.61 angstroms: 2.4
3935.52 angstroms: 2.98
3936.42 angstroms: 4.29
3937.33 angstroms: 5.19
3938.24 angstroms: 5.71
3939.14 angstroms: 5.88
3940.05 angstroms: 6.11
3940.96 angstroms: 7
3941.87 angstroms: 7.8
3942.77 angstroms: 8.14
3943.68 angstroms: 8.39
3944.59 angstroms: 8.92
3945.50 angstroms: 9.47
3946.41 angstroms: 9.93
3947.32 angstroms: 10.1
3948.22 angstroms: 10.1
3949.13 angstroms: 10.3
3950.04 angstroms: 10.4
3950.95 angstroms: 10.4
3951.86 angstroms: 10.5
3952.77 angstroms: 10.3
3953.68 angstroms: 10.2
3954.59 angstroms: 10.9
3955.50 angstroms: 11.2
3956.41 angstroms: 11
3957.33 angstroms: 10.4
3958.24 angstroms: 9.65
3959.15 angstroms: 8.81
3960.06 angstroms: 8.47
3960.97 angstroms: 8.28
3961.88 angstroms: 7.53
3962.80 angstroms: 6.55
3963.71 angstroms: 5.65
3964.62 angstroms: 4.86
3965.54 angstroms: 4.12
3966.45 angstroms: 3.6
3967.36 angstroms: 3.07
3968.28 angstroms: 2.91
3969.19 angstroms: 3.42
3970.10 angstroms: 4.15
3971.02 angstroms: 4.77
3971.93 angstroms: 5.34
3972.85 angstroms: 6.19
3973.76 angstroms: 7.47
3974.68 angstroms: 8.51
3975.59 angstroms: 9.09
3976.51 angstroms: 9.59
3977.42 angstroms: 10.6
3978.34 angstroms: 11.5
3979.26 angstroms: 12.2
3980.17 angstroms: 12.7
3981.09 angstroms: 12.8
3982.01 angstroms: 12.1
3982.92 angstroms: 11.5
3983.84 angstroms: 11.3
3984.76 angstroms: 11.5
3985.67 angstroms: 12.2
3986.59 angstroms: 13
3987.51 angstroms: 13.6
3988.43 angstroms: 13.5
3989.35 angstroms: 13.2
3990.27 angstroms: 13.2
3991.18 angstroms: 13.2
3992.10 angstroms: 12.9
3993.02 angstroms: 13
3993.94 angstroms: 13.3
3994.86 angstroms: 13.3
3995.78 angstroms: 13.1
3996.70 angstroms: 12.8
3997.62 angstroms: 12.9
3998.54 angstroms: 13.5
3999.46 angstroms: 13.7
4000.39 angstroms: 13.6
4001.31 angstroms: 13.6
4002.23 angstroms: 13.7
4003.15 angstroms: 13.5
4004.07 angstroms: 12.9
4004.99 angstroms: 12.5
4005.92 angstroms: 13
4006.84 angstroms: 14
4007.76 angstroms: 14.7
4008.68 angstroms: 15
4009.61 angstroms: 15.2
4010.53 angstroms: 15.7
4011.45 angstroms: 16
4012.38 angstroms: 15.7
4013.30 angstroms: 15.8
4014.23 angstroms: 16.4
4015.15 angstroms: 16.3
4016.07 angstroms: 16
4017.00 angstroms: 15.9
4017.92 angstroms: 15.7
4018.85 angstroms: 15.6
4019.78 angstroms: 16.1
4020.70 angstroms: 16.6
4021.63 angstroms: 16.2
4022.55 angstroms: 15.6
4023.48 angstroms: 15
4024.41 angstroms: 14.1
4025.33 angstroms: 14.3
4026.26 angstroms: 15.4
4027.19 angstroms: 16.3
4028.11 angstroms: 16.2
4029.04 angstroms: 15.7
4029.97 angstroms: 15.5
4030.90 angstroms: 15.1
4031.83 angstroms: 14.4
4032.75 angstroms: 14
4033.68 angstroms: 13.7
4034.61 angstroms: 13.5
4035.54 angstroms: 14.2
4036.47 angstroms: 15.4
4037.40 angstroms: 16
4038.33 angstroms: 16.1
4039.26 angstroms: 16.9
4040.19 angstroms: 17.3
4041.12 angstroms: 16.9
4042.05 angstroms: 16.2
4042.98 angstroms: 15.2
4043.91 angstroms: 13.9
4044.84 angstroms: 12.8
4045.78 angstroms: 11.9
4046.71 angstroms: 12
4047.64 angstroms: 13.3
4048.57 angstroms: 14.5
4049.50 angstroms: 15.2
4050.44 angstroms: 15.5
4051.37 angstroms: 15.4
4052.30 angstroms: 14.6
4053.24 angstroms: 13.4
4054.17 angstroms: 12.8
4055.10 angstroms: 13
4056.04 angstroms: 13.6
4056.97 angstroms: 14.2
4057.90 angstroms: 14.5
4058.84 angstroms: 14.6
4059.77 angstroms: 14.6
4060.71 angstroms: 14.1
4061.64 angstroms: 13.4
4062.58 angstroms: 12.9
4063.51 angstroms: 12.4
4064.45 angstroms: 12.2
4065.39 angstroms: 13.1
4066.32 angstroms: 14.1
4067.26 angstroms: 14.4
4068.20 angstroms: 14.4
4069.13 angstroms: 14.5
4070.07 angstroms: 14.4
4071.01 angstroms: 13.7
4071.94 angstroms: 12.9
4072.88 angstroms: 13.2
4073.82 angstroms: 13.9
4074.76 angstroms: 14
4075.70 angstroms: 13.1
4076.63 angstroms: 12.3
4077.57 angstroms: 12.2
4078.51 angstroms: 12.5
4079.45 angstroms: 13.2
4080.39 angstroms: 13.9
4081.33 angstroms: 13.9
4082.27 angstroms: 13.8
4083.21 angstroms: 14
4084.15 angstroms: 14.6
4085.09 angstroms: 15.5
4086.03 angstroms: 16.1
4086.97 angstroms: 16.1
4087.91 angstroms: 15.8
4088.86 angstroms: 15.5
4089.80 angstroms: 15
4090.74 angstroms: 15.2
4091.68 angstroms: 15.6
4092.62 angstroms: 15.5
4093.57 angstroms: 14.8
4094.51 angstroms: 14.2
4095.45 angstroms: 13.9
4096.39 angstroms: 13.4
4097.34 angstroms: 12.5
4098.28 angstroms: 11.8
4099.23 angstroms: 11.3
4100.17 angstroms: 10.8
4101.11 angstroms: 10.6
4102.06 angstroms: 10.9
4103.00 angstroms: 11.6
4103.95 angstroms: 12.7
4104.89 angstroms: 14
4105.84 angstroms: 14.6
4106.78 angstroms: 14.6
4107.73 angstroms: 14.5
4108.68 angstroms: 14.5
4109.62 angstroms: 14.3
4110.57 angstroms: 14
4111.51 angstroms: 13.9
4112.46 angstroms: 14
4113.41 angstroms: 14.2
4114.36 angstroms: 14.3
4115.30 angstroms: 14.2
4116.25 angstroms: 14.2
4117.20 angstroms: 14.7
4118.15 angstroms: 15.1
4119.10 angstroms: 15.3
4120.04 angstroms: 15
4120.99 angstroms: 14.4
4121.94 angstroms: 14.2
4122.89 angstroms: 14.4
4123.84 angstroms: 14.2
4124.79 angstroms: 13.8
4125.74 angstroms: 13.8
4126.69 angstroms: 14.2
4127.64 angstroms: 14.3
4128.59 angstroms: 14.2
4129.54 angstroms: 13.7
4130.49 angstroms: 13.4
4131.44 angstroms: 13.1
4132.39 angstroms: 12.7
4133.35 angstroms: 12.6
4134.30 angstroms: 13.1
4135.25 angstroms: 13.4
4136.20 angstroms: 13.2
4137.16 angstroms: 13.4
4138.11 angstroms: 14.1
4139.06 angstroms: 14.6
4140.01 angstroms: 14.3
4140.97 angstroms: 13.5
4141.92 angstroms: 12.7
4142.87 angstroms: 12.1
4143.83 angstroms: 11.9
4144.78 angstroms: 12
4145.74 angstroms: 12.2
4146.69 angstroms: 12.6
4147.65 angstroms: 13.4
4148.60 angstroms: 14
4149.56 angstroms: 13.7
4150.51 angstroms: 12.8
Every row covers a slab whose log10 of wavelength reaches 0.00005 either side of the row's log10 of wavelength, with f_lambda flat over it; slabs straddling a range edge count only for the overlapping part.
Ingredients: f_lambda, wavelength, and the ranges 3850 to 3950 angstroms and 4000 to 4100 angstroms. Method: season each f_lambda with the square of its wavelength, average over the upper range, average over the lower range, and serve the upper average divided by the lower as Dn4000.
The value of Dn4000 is 1.9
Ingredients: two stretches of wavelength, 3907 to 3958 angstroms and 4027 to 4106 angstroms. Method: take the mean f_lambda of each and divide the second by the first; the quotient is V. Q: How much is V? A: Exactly 1.66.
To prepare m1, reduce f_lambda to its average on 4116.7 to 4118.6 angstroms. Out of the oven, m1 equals 14.9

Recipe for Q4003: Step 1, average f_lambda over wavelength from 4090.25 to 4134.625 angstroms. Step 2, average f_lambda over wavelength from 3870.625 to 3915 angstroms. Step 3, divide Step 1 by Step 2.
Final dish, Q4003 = 1.53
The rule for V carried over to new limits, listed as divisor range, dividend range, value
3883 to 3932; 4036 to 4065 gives 1.58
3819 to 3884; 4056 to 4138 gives 1.97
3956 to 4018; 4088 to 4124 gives 1.24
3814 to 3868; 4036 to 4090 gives 2.06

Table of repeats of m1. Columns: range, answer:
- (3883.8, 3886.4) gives 7.87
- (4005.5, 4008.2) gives 13.9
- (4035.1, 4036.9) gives 14.8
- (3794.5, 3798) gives 6.91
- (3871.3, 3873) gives 6.97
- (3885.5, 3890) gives 7.78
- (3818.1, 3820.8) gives 6.9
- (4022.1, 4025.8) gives 14.7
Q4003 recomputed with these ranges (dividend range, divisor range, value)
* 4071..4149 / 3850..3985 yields 1.66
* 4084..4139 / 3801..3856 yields 1.89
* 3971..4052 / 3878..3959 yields 1.60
